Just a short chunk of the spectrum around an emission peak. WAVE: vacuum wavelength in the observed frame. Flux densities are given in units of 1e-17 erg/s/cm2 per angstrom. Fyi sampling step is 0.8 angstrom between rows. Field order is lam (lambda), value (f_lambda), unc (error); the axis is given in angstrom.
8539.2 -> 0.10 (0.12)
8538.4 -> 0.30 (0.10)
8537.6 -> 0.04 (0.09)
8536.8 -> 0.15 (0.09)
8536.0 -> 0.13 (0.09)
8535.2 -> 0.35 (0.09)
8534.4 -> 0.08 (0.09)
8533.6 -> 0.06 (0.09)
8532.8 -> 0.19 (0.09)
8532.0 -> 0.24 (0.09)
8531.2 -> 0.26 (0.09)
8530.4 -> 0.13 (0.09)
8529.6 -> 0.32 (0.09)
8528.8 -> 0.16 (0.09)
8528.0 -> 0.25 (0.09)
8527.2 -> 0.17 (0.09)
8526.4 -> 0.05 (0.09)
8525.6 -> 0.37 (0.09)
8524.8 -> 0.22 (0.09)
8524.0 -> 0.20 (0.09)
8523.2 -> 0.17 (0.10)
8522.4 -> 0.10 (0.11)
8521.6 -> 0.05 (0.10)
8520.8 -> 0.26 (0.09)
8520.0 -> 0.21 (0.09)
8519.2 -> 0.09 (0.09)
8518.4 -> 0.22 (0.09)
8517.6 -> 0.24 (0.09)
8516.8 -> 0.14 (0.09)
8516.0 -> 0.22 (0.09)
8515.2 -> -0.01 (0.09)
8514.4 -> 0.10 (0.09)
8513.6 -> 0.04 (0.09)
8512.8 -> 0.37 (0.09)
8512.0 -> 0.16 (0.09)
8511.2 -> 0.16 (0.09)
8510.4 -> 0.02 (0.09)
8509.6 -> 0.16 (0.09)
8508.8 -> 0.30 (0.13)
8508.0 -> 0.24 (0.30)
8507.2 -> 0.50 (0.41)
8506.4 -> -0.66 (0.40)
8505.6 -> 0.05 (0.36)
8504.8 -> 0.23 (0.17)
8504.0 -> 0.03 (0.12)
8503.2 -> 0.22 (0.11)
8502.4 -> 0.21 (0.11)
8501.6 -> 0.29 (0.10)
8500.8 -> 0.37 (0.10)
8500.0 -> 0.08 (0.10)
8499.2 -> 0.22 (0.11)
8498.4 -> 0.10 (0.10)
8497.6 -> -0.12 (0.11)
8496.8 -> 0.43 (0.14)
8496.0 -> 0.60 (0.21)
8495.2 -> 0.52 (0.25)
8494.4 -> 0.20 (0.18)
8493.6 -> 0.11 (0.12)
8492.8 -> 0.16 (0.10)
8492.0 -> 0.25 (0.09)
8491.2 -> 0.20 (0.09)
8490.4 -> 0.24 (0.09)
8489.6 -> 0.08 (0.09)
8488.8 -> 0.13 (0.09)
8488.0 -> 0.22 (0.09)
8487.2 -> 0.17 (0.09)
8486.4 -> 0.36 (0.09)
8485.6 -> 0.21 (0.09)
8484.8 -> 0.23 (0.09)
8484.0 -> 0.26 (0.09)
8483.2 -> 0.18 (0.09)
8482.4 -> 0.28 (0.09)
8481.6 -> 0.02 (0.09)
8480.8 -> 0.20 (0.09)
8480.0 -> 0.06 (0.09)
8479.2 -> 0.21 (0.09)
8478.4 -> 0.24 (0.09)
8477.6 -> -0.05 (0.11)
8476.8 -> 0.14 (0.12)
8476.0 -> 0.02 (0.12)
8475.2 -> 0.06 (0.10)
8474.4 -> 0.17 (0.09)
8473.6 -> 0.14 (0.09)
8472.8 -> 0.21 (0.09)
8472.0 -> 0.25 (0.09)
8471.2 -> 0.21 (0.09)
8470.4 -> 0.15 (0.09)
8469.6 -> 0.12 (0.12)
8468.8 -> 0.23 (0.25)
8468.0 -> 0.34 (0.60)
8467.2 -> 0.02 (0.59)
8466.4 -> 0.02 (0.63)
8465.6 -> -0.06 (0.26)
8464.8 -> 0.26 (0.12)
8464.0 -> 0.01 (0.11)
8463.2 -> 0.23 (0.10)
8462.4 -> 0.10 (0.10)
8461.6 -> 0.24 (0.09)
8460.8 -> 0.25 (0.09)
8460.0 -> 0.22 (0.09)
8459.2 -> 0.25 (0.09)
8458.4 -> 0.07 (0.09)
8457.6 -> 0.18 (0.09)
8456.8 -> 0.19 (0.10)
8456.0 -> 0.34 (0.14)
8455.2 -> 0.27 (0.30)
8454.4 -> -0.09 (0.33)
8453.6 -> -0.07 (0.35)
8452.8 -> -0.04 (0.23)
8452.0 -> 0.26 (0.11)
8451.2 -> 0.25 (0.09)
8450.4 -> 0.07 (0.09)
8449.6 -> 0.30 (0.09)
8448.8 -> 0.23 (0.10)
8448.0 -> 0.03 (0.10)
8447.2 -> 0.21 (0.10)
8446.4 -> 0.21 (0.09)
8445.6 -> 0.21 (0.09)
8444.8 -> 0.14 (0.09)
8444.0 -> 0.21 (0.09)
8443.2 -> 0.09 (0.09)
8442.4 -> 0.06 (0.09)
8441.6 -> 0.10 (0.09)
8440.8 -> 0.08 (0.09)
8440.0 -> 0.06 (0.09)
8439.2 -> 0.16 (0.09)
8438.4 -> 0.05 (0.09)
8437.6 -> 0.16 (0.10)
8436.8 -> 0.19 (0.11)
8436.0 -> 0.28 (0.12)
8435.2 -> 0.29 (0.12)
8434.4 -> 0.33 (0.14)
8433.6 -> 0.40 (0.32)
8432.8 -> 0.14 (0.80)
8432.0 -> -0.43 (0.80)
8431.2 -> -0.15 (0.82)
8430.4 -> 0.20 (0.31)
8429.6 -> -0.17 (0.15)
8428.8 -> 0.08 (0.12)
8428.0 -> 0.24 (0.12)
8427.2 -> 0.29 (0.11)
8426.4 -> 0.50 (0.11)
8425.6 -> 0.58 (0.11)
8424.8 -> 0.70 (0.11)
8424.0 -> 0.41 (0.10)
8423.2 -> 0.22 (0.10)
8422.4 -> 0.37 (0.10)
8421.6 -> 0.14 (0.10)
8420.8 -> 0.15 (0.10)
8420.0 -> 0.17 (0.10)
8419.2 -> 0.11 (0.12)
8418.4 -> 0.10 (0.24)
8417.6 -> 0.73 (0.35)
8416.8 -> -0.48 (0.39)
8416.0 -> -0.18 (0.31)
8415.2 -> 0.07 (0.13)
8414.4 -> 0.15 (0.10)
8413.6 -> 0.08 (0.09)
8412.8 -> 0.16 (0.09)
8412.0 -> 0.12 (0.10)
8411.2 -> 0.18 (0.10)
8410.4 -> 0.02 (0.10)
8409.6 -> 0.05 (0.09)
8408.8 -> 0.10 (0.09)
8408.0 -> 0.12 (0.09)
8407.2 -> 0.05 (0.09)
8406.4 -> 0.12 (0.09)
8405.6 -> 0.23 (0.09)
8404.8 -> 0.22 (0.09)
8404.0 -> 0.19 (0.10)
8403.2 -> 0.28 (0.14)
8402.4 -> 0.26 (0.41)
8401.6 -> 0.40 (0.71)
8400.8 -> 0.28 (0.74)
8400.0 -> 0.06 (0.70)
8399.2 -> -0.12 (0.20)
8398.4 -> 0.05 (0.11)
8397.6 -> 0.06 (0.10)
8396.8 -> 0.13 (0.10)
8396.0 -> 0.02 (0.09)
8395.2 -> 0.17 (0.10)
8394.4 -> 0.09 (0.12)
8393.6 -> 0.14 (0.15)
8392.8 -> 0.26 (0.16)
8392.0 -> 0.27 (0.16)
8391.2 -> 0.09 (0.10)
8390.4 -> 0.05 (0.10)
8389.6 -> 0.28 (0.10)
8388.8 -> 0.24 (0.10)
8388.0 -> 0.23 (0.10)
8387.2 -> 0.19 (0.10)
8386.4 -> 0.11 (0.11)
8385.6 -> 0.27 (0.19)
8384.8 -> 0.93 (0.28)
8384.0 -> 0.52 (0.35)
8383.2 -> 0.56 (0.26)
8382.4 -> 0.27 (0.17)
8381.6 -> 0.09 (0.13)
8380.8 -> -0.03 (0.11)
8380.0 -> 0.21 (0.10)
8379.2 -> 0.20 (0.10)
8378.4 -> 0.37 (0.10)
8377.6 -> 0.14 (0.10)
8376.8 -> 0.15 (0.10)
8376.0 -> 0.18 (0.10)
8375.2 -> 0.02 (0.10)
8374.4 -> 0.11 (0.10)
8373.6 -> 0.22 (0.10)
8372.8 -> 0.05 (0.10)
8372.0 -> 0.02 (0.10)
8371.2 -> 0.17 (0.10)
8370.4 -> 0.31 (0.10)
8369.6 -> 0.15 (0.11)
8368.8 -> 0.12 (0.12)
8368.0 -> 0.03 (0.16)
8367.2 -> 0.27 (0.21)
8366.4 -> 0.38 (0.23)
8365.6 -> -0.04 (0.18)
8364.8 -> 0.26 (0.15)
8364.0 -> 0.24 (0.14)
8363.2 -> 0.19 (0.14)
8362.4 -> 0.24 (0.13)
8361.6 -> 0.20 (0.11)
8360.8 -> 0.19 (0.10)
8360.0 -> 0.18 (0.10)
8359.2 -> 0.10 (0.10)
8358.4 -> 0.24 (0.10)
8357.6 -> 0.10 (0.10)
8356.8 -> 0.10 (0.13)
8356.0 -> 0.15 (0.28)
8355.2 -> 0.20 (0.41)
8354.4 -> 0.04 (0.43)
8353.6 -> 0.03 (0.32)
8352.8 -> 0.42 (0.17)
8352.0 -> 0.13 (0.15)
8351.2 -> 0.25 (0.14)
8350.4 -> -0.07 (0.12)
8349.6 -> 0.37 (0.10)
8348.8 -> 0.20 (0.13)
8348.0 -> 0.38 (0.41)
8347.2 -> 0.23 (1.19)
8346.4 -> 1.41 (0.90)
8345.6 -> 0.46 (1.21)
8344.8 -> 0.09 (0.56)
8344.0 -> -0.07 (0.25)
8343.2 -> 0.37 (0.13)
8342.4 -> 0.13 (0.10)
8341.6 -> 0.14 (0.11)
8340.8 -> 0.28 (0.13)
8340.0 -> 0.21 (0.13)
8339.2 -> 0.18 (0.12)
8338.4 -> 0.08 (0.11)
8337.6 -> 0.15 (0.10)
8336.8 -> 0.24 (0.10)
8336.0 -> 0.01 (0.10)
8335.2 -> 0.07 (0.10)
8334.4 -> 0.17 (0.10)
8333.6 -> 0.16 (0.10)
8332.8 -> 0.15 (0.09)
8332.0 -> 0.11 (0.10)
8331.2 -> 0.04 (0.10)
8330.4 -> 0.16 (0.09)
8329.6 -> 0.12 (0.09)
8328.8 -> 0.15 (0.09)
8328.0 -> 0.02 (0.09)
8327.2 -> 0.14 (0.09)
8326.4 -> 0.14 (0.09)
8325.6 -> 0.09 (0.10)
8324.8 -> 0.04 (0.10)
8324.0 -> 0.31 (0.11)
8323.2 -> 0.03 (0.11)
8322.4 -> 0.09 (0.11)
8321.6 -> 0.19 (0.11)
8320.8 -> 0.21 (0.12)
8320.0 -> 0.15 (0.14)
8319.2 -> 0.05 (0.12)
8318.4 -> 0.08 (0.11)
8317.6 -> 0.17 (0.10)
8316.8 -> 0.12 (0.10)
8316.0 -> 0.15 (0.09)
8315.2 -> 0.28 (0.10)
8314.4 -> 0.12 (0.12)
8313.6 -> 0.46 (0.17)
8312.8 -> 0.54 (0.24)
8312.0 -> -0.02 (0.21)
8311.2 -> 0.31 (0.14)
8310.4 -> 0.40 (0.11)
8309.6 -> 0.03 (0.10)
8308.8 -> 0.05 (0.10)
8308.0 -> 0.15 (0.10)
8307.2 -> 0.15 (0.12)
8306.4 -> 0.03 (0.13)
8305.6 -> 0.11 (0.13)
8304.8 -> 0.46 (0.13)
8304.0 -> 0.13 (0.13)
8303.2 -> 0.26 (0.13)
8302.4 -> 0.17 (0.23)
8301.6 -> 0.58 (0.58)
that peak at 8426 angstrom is H-gamma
